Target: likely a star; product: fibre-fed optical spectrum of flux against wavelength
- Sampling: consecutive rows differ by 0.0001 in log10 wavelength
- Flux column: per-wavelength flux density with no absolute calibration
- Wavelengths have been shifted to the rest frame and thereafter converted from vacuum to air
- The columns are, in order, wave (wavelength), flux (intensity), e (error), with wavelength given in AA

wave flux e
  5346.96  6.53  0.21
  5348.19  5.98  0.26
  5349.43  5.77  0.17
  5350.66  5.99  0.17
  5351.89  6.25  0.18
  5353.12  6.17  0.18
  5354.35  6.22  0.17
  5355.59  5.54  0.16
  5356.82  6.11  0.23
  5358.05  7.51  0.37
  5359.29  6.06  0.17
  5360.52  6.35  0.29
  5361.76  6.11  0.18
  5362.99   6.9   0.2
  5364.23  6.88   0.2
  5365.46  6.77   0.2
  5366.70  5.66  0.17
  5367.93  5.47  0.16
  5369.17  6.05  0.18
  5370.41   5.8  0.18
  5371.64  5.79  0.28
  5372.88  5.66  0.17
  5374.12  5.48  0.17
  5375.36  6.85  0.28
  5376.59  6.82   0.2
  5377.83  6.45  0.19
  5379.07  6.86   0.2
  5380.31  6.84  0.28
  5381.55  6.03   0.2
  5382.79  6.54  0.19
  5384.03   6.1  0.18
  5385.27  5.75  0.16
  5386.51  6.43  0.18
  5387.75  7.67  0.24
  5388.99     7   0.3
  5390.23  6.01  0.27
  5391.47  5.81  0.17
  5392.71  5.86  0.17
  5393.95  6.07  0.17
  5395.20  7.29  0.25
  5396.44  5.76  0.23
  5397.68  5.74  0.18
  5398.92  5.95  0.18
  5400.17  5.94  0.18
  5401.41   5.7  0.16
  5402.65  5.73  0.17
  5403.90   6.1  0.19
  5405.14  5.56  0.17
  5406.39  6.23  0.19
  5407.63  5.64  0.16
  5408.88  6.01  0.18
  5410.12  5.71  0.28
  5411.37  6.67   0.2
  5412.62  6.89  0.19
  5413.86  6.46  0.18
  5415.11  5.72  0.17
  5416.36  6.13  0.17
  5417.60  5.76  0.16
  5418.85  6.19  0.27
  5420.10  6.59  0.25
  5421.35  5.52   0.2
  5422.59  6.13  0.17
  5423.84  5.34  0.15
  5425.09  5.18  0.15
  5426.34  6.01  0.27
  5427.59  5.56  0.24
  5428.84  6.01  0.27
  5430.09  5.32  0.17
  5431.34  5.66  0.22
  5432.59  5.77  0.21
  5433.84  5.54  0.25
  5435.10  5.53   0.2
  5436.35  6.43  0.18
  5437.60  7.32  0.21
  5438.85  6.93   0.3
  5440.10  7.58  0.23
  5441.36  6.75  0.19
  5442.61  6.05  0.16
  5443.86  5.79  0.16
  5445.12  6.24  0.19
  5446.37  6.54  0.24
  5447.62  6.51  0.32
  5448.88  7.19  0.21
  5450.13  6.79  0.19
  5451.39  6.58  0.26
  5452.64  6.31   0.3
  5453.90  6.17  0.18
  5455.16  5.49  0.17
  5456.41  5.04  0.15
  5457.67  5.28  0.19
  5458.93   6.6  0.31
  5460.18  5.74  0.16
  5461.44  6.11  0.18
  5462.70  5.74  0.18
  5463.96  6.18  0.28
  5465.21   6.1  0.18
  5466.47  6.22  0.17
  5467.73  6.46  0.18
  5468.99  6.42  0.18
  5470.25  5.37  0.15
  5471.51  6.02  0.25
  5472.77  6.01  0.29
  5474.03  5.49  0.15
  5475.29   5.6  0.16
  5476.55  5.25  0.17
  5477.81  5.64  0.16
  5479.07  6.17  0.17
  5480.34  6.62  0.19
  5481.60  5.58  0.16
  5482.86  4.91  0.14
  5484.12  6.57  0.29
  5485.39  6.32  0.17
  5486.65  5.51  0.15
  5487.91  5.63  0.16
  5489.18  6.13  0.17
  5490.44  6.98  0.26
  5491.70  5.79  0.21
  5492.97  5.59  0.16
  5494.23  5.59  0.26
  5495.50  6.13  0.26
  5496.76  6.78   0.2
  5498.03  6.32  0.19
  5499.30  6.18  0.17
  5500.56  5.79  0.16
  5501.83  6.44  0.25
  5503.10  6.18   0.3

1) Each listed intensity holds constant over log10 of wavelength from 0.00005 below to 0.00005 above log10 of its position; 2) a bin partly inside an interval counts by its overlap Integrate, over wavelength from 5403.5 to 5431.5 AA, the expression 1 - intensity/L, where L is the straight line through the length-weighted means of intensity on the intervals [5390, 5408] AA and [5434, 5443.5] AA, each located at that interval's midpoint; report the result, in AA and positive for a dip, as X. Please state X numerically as 1.4 AA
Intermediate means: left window 5.96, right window 6.58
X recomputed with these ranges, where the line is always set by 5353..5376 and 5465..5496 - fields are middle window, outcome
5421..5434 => 0.8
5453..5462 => 0.3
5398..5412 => 0.4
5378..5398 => -0.8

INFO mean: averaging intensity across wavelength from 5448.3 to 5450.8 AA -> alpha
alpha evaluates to 6.98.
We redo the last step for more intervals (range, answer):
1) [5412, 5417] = 6.31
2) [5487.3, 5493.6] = 6.02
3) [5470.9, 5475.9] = 5.78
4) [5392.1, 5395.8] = 6.39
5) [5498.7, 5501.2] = 5.99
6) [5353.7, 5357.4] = 5.96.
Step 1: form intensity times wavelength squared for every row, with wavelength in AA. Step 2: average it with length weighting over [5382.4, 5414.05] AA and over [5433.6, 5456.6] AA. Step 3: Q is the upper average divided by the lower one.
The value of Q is 1.05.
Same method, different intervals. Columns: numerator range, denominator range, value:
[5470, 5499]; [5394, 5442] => 1.00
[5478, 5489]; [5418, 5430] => 1.04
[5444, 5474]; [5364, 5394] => 1.01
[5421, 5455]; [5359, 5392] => 1.00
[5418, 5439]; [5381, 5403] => 0.97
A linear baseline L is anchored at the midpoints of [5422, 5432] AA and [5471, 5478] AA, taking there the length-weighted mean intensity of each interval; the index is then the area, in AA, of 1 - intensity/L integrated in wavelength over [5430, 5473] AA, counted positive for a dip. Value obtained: -3.95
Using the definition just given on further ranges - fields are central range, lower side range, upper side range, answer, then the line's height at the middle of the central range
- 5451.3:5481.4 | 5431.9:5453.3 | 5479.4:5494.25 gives 1.3 AA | 6.19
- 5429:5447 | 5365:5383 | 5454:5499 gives -0.6 AA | 6.03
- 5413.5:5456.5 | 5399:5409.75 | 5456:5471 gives -1.6 AA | 5.91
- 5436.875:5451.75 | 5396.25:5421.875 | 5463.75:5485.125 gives -1.8 AA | 5.96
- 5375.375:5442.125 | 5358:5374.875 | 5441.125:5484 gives -0.9 AA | 6.09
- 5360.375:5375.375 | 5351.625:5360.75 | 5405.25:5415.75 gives 0.3 AA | 6.25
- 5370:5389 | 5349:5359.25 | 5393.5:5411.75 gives -0.9 AA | 6.09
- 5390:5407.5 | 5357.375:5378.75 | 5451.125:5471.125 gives 0.6 AA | 6.18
